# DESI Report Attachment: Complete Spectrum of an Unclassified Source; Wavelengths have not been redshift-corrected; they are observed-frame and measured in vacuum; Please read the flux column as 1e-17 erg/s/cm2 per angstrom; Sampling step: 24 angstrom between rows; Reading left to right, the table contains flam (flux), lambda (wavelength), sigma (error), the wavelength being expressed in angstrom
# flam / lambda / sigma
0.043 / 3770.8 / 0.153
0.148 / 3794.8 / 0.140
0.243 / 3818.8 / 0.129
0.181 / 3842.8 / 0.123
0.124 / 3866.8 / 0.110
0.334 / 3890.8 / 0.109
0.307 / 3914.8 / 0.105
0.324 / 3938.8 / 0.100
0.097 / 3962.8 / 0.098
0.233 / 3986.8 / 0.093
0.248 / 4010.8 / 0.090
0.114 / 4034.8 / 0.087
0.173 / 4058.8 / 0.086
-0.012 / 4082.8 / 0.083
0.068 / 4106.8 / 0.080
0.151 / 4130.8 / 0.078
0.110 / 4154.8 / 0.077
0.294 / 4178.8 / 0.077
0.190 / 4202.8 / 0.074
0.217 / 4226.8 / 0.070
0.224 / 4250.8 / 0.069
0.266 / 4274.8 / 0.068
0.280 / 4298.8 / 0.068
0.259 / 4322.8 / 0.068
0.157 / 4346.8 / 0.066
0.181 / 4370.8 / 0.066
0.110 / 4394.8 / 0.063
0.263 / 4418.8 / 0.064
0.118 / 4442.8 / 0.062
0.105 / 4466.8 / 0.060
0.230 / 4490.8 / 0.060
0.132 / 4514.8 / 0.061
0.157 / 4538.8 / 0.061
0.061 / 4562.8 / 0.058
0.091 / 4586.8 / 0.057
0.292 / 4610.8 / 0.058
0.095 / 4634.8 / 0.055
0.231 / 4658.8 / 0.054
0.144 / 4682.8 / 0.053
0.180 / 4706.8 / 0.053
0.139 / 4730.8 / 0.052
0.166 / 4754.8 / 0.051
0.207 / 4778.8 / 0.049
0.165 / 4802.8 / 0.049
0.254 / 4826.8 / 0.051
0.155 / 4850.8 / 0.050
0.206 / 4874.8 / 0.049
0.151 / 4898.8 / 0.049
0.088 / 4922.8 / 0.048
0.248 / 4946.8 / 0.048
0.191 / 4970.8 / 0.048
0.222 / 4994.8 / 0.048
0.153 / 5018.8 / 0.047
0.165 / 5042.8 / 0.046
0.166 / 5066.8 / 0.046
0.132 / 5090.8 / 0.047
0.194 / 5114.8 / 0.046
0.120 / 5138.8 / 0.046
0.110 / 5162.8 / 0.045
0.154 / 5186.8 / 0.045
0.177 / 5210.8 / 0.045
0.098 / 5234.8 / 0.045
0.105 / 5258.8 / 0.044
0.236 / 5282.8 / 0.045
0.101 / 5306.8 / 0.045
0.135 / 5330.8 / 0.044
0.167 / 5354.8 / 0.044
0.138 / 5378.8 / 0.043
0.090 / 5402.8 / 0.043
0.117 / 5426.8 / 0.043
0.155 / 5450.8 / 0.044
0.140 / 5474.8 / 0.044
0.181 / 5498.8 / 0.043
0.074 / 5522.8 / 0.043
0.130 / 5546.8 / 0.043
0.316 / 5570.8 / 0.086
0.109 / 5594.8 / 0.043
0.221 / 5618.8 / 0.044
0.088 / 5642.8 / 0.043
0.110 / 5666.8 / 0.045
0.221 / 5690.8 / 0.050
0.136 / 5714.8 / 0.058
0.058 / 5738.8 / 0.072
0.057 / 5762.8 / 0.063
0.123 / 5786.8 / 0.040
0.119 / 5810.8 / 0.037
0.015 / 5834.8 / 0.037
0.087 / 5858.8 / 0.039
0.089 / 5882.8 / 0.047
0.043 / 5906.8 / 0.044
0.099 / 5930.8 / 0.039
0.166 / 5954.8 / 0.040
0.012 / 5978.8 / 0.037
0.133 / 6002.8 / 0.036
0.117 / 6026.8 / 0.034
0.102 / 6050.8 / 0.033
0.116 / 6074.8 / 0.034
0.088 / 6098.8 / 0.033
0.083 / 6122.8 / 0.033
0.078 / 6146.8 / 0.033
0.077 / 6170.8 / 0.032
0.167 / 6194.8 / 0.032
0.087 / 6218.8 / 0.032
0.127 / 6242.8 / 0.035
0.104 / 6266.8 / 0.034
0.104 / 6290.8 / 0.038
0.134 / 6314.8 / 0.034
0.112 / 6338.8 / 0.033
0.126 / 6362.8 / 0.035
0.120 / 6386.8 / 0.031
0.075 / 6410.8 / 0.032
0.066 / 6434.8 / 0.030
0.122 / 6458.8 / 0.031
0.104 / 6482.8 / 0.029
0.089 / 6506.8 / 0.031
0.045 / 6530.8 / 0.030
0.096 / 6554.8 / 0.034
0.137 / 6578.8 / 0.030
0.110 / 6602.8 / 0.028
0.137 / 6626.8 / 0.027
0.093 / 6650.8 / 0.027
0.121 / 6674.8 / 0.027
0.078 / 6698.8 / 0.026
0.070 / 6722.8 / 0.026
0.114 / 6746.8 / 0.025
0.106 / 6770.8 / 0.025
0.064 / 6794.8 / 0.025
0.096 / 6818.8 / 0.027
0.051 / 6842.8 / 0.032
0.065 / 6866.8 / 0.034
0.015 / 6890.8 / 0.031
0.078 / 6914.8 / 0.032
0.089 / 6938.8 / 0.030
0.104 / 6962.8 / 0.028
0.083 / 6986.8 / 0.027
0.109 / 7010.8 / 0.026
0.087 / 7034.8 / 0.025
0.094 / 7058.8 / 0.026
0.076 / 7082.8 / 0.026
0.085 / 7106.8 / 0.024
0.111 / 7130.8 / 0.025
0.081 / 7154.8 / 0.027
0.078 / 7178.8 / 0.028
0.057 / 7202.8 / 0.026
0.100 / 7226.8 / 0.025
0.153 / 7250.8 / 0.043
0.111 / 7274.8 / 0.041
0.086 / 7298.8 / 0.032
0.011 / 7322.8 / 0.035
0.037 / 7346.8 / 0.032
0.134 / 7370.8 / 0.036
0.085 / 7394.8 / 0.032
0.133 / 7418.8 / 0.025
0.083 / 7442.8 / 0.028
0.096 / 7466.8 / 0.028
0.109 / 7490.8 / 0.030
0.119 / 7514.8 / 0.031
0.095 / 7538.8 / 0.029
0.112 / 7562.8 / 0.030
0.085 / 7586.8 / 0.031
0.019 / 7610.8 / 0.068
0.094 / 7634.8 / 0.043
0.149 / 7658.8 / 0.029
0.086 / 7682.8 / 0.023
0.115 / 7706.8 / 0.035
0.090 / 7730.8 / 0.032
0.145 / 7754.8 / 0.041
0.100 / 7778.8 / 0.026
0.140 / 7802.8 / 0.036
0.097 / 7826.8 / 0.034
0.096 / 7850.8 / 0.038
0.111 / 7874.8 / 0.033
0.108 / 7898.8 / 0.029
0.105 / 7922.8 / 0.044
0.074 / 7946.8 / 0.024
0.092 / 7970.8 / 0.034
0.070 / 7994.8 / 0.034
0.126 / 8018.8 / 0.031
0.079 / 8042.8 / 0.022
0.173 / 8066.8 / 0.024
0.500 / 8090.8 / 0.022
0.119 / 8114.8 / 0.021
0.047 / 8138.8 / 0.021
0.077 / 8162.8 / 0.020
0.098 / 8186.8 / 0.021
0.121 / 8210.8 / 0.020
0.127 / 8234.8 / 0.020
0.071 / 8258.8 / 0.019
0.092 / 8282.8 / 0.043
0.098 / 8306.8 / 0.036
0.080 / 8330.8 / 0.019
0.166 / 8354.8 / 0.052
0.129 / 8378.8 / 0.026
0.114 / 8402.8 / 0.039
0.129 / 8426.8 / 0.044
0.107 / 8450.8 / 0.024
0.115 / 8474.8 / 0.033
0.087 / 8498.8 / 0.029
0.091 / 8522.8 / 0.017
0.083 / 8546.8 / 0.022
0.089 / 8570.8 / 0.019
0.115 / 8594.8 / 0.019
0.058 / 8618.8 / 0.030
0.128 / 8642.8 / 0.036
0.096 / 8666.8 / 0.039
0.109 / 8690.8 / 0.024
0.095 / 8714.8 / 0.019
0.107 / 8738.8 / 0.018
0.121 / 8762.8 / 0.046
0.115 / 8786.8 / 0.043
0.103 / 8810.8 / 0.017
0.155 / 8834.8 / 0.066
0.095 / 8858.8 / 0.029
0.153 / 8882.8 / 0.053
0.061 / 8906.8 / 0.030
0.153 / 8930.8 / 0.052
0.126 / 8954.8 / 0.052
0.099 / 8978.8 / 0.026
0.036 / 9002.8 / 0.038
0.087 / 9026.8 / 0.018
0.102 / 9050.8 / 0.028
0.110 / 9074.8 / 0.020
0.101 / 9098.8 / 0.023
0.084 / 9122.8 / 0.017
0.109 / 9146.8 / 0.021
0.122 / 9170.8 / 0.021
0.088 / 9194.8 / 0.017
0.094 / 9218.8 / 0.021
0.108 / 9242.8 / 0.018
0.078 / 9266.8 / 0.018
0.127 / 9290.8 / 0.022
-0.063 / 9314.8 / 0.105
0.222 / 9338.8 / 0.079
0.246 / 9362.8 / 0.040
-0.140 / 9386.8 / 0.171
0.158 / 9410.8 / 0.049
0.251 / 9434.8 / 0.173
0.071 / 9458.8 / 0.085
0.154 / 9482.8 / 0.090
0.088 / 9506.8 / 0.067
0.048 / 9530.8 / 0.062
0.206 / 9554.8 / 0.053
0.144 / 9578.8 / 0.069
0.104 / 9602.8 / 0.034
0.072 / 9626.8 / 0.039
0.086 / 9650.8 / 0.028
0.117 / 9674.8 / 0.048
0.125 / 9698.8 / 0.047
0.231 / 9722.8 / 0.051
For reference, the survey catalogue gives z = 1.17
